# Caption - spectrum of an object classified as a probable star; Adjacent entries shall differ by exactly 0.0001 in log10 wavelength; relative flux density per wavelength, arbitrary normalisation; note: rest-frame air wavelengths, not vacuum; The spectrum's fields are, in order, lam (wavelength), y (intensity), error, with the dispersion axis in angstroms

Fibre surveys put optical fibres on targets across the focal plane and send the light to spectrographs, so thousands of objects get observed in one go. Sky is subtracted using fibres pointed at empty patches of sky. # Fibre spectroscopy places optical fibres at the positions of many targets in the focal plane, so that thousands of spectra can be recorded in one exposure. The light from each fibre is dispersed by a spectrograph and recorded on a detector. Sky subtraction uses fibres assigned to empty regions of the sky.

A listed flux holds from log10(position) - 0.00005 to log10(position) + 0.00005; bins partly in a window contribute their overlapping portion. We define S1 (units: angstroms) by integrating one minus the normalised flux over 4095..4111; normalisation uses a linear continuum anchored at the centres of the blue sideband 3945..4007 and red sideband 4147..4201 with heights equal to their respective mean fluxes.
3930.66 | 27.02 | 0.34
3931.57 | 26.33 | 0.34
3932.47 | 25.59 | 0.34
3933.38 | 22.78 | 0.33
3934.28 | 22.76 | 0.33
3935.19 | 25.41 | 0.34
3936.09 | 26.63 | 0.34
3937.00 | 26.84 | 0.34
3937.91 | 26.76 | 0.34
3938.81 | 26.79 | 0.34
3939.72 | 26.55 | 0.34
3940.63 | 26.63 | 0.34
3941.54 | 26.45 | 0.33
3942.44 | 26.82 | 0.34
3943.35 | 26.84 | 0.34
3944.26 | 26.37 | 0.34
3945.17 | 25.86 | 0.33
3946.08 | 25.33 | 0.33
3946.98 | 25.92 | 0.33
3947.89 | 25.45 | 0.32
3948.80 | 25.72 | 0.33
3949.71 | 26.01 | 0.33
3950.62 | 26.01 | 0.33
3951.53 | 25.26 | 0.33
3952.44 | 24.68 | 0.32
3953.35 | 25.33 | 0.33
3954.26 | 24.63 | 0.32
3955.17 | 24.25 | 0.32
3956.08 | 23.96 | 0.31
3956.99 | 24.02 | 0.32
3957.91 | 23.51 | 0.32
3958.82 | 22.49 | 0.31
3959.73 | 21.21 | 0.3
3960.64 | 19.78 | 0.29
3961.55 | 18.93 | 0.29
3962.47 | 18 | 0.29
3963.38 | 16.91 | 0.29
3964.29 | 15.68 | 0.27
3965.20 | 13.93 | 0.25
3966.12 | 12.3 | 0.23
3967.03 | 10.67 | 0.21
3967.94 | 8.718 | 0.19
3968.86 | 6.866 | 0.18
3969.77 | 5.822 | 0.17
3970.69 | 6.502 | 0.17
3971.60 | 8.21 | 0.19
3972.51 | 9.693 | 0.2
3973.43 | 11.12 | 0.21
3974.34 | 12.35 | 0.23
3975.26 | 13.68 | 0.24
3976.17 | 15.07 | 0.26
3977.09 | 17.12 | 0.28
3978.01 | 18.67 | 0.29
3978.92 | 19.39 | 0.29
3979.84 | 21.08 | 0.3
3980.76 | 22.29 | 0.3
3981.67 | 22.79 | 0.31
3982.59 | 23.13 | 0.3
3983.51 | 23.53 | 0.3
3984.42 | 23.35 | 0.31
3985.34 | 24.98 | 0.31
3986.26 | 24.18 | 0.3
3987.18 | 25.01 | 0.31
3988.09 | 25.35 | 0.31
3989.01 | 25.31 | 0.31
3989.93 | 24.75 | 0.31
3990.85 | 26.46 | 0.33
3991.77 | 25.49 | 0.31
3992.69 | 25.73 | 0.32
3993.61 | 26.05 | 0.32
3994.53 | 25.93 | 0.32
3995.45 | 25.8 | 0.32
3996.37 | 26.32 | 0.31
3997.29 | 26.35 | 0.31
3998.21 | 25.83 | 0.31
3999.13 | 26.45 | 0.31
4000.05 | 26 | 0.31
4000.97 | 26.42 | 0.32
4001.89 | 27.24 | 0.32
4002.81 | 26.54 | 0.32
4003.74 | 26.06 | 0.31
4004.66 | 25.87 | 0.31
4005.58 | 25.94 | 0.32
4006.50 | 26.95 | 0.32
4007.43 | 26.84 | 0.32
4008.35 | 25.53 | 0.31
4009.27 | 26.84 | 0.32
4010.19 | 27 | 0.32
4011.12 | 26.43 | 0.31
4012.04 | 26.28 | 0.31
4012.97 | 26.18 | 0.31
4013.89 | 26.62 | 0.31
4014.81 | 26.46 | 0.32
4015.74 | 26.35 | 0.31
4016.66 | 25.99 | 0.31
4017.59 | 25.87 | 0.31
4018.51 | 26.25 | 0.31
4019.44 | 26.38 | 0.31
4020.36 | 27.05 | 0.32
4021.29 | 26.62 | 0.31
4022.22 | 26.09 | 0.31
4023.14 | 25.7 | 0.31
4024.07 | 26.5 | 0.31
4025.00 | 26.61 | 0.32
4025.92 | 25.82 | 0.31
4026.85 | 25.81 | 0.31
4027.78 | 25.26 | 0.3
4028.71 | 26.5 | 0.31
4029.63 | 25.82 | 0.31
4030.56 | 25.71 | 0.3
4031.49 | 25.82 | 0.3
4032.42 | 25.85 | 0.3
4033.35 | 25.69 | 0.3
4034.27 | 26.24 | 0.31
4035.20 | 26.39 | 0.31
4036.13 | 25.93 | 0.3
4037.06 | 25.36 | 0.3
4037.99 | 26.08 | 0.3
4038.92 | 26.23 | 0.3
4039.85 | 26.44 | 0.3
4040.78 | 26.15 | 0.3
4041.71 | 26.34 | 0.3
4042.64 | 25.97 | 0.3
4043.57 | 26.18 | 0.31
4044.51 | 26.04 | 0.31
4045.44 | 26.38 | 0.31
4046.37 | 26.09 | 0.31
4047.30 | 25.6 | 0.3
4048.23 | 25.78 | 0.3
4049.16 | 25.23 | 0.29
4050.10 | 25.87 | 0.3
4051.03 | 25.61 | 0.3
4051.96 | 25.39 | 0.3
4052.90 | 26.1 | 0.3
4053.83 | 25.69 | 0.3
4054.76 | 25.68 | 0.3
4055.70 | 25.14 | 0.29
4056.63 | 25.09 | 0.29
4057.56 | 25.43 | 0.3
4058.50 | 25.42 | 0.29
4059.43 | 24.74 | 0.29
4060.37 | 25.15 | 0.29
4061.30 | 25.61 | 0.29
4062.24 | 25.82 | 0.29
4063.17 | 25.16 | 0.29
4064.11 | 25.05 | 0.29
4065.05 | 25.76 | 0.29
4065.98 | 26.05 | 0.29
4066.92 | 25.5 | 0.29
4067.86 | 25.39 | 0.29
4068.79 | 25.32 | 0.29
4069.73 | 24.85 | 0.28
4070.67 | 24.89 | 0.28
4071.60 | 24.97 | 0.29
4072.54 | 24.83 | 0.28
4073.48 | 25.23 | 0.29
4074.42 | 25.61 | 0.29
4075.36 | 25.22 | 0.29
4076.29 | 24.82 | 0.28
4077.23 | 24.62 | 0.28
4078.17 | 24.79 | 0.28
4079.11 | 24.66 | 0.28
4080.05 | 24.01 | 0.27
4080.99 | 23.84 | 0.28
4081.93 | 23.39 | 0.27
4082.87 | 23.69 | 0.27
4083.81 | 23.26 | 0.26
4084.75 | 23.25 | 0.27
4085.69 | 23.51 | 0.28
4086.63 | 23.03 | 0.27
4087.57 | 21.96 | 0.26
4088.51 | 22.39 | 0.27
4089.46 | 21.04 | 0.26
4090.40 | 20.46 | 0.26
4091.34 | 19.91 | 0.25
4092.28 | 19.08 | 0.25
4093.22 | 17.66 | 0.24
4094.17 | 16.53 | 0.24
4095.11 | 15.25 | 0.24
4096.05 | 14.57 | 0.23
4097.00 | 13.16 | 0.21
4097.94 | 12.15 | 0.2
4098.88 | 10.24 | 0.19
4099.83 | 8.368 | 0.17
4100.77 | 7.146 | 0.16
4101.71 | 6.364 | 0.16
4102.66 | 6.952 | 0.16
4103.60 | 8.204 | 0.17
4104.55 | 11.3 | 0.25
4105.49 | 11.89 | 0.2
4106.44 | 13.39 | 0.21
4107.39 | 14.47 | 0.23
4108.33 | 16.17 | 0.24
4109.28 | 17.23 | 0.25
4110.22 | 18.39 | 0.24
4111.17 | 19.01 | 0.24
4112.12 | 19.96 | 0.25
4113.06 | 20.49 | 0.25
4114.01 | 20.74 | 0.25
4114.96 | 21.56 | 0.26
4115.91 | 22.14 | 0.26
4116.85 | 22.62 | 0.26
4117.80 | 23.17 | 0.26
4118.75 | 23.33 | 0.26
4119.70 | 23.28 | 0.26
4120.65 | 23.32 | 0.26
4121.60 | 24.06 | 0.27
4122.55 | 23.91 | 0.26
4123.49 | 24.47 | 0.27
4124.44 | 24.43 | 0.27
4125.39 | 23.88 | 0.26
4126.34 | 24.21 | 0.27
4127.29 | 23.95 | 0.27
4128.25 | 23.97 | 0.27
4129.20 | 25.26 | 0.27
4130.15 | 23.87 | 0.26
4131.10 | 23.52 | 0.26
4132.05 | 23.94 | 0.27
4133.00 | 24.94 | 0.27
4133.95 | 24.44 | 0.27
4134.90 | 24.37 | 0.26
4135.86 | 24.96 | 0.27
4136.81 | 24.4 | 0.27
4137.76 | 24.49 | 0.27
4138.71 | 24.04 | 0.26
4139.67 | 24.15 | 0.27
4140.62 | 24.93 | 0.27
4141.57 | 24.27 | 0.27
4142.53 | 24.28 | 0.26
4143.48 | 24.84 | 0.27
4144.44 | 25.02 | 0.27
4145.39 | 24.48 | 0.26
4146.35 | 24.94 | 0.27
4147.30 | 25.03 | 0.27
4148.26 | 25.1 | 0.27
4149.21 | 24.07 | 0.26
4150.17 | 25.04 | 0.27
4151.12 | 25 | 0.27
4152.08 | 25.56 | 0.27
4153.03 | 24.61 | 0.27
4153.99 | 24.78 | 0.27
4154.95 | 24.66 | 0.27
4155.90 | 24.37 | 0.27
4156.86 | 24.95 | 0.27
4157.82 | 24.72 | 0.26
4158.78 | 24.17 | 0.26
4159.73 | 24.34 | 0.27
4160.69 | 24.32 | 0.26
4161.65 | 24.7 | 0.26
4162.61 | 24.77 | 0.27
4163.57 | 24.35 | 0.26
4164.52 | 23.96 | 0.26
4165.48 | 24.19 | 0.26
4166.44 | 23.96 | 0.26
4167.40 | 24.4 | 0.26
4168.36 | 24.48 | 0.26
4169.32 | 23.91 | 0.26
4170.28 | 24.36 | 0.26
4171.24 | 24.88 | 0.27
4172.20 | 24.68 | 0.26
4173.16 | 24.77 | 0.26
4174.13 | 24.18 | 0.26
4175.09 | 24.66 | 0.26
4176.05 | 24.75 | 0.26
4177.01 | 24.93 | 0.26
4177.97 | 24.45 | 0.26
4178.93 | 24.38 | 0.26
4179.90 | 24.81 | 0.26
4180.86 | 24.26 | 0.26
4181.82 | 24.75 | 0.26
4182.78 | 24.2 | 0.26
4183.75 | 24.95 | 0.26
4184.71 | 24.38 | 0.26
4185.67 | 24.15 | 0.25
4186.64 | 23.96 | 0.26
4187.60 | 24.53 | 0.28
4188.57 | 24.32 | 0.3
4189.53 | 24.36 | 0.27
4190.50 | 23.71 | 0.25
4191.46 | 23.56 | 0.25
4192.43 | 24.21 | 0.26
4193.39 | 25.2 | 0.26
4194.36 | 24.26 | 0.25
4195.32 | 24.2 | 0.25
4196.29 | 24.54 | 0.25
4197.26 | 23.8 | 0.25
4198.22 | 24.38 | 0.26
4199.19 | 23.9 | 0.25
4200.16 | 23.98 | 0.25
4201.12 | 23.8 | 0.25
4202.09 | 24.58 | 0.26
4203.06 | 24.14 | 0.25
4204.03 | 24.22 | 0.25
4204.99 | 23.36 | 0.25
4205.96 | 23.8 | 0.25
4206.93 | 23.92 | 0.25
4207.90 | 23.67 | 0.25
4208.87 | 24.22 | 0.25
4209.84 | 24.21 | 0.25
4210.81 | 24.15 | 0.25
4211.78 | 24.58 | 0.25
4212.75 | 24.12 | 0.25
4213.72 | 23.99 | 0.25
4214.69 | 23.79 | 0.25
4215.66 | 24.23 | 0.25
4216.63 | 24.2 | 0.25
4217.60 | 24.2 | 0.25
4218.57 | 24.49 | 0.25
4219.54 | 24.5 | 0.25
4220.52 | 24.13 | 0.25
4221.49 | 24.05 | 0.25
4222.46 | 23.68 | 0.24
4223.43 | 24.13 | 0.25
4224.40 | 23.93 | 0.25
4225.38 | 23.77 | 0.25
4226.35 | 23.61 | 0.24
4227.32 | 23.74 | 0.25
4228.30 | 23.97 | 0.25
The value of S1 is 7.7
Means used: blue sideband 21.4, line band 12.1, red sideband 24.5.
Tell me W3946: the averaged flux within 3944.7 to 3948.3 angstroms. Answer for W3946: 25.7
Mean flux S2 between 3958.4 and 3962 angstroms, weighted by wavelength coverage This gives 20.6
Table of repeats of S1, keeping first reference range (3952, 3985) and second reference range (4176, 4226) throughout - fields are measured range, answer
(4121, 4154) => -3.1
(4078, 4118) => 6.3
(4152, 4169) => -1.1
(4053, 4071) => -4.6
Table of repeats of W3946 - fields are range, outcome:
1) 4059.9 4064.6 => 25.3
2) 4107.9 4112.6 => 18.2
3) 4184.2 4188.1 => 24.3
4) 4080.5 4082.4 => 23.6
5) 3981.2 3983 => 23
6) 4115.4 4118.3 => 22.7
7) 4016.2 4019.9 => 26.1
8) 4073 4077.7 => 25.1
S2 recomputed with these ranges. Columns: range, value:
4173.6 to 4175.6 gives 24.4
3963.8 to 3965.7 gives 14.8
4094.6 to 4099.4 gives 13.1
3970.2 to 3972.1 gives 7.4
